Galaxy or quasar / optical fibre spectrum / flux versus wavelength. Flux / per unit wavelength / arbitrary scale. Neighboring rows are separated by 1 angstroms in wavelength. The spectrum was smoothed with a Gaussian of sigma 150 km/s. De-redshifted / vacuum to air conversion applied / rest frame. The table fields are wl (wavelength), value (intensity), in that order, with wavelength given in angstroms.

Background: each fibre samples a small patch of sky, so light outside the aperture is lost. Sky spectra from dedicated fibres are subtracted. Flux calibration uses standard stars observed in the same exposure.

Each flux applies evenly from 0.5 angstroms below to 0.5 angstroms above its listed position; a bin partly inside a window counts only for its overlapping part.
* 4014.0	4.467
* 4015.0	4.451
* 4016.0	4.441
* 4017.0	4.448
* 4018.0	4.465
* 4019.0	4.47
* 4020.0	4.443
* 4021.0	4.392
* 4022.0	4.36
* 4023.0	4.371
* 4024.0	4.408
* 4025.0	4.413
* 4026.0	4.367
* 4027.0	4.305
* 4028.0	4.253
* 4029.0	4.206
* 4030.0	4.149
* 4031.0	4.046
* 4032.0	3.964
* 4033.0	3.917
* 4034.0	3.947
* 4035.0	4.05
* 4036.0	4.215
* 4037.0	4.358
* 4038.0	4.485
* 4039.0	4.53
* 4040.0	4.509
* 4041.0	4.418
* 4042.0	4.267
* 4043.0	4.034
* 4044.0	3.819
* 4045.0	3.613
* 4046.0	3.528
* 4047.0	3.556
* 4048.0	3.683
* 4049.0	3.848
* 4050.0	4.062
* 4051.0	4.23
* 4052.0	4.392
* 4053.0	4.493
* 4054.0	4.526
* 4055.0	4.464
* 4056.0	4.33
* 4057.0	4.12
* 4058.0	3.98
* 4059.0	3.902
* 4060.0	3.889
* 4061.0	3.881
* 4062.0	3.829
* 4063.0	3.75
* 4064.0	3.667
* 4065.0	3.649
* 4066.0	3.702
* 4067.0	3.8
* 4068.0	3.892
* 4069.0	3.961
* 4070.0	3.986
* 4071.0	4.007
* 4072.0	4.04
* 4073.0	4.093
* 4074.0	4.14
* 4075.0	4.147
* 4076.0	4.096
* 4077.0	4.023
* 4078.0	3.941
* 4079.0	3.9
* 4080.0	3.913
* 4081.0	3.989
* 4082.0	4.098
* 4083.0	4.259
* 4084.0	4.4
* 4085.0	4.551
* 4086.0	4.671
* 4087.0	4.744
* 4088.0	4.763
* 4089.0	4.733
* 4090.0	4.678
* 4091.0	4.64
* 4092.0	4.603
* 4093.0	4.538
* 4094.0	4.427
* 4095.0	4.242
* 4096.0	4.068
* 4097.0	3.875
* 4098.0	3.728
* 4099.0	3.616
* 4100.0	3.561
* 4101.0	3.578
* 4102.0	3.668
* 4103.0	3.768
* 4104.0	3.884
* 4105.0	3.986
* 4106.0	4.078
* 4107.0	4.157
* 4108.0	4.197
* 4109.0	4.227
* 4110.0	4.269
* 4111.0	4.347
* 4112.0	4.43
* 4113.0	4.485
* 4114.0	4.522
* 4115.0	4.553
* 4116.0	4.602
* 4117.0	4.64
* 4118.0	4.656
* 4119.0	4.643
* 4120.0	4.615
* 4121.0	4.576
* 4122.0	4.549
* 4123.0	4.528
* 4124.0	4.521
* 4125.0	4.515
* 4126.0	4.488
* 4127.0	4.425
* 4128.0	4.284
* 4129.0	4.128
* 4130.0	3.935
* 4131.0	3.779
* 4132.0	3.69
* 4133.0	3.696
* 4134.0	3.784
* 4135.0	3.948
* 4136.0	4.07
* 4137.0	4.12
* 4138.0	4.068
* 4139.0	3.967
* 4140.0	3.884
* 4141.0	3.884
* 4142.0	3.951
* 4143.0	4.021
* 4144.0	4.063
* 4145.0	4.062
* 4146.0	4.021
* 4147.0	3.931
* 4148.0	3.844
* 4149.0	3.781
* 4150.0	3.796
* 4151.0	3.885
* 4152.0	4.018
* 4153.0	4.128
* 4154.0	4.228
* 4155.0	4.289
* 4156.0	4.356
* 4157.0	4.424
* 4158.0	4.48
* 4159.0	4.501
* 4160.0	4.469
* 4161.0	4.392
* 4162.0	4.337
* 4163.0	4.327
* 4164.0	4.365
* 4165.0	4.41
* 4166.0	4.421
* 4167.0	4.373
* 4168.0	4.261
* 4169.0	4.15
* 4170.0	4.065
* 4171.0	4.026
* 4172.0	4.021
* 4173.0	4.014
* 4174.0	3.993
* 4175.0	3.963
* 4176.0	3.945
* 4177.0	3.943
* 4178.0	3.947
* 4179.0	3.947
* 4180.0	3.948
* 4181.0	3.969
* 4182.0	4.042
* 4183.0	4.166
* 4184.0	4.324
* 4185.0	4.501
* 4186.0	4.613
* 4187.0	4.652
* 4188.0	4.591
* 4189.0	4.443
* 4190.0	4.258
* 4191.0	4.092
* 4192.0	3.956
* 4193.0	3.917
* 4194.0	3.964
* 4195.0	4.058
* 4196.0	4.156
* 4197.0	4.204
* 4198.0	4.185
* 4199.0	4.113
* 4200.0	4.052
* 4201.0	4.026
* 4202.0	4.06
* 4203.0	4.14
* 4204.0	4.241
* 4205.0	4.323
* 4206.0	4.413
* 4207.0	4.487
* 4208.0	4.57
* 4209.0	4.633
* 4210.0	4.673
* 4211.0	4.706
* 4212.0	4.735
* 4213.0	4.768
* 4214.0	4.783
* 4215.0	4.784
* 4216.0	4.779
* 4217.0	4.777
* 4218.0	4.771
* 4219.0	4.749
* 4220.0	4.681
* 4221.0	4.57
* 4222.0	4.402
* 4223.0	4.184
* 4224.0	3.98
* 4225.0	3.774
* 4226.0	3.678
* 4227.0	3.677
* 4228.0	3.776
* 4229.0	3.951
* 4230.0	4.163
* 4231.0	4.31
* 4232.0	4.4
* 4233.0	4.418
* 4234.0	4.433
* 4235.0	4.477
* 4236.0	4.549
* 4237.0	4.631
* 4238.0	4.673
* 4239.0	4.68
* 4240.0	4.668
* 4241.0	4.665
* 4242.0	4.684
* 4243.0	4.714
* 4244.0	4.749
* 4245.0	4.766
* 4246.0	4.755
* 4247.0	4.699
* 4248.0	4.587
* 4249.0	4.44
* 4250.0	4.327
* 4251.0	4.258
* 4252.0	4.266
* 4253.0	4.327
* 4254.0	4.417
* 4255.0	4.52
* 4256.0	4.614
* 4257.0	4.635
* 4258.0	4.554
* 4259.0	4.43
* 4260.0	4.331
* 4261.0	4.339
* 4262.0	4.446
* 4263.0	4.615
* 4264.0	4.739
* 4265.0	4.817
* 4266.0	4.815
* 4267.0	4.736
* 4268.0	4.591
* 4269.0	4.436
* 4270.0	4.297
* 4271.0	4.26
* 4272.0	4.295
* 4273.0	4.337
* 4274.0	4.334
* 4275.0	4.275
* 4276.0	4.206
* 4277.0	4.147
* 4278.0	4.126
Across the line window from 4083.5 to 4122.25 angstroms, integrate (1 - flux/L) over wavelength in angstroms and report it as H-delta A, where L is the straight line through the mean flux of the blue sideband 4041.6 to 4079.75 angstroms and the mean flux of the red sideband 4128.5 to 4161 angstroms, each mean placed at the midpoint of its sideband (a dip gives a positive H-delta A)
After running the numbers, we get -2.9 angstroms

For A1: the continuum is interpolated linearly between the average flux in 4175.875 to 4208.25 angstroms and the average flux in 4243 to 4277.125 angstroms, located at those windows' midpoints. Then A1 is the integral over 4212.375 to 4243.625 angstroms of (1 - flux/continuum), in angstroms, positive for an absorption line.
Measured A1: -0.7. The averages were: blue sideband 4.19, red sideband 4.49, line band 4.44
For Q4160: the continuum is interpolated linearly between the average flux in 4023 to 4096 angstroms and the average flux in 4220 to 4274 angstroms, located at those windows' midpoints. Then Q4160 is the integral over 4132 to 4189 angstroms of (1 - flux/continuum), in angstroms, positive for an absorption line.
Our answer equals 2.3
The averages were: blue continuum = 4.15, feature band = 4.13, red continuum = 4.43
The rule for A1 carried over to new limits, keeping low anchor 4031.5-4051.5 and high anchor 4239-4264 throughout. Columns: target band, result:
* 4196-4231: 0.8 angstroms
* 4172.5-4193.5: 1.1 angstroms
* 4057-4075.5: 0.9 angstroms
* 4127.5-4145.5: 1.3 angstroms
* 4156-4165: -0.2 angstroms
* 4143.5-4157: 0.8 angstroms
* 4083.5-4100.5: -0.7 angstroms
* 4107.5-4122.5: -0.9 angstroms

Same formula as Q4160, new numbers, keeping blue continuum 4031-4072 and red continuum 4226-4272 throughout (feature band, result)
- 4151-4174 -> 0.1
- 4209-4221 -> -0.9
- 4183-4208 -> 0.6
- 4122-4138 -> 0.3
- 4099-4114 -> 0.4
